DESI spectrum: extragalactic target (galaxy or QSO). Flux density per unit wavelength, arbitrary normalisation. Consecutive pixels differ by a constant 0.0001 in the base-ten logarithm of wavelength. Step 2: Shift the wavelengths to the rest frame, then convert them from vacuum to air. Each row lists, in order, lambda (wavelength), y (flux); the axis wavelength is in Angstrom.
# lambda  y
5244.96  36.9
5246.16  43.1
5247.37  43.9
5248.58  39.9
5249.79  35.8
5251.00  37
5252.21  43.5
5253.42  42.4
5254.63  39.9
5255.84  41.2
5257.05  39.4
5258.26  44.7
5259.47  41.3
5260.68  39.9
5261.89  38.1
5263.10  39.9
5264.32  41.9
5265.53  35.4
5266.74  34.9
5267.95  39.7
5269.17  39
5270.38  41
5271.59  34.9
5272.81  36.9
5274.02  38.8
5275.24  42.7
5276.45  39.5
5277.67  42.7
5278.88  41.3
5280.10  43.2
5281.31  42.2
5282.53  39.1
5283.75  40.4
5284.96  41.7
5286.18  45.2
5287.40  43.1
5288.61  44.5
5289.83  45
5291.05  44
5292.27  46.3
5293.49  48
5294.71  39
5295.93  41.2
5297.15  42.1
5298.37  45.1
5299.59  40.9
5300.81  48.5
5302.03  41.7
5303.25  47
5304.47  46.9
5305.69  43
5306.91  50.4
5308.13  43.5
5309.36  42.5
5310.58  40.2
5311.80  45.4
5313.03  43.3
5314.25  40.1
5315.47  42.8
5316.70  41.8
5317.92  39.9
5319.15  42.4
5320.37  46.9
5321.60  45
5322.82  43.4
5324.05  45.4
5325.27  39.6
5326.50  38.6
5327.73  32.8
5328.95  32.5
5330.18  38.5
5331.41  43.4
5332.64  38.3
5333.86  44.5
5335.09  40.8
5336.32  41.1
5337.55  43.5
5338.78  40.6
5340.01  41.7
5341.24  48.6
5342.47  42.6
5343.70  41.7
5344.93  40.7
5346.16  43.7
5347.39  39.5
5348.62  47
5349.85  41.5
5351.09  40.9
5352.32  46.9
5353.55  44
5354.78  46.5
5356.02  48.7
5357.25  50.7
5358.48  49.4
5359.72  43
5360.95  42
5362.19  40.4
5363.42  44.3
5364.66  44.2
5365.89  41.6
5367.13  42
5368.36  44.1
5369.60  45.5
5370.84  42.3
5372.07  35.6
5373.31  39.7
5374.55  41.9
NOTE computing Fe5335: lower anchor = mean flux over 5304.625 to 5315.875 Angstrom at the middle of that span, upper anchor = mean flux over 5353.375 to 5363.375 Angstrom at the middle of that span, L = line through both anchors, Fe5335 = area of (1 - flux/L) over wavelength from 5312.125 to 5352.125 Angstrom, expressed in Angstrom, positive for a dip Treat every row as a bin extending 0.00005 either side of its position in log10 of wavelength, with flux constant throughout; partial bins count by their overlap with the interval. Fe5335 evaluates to 2.5 Angstrom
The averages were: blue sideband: 43.6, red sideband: 45.6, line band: 41.7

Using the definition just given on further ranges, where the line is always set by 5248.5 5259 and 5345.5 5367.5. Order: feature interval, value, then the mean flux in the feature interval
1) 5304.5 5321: -0.3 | 43.4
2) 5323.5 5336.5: 1.1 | 39.5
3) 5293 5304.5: -0.5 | 43.9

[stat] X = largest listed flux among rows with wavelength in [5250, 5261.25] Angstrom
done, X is 44.7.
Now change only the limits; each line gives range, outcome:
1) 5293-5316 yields 50.4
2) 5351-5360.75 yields 50.7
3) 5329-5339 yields 44.5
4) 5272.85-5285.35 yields 43.2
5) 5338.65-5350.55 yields 48.6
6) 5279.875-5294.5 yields 48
